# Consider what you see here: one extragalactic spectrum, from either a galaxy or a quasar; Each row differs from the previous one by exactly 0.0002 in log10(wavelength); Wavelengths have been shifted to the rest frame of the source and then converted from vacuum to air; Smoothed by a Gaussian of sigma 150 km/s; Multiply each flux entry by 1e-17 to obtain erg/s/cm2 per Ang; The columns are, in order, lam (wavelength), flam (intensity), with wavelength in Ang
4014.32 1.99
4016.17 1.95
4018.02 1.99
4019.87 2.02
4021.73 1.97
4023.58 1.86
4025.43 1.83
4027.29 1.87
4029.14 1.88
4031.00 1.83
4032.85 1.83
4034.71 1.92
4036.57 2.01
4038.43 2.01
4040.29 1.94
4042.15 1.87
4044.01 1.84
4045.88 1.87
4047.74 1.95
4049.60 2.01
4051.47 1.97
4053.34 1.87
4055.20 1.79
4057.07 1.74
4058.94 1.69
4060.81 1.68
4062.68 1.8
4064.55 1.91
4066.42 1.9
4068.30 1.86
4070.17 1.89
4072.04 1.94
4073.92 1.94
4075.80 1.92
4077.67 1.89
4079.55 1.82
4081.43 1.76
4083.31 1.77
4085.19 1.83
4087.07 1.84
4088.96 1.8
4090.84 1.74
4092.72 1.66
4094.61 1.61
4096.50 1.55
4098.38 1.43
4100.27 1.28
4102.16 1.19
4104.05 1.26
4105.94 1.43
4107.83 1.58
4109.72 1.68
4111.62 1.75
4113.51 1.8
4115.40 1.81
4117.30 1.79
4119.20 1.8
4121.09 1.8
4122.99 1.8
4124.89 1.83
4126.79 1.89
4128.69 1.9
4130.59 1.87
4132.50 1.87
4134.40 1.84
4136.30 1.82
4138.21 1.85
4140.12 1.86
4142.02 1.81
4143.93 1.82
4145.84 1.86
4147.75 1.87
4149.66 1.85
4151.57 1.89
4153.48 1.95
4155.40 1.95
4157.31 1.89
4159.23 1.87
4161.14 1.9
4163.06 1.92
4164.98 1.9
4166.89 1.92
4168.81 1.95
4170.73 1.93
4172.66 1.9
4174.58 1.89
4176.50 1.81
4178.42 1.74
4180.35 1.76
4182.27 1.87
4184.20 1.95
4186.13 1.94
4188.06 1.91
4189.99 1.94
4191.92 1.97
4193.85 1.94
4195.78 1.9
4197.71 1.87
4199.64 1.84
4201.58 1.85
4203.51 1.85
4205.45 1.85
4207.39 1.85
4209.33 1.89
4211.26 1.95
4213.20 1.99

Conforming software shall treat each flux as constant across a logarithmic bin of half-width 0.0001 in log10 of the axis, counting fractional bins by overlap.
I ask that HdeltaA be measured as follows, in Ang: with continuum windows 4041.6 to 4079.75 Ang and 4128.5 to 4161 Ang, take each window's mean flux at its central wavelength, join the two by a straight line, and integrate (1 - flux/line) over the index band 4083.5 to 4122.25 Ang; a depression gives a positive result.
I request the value 4.8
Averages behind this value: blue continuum 1.87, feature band 1.64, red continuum 1.87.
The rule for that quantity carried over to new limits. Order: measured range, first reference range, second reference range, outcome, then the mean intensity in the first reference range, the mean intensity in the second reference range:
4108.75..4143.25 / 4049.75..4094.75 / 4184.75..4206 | 0.7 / 1.82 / 1.9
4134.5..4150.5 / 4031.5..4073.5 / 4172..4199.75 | 0.3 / 1.88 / 1.88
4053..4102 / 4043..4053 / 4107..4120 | 2.4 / 1.92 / 1.74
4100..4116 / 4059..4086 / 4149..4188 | 2.8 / 1.85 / 1.89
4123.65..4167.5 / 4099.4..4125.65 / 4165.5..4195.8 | -2.9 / 1.63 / 1.9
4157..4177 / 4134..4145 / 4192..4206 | -0.5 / 1.83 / 1.88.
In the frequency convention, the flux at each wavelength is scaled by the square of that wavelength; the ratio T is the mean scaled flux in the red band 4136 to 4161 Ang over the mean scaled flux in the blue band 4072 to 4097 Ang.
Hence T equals 1.1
